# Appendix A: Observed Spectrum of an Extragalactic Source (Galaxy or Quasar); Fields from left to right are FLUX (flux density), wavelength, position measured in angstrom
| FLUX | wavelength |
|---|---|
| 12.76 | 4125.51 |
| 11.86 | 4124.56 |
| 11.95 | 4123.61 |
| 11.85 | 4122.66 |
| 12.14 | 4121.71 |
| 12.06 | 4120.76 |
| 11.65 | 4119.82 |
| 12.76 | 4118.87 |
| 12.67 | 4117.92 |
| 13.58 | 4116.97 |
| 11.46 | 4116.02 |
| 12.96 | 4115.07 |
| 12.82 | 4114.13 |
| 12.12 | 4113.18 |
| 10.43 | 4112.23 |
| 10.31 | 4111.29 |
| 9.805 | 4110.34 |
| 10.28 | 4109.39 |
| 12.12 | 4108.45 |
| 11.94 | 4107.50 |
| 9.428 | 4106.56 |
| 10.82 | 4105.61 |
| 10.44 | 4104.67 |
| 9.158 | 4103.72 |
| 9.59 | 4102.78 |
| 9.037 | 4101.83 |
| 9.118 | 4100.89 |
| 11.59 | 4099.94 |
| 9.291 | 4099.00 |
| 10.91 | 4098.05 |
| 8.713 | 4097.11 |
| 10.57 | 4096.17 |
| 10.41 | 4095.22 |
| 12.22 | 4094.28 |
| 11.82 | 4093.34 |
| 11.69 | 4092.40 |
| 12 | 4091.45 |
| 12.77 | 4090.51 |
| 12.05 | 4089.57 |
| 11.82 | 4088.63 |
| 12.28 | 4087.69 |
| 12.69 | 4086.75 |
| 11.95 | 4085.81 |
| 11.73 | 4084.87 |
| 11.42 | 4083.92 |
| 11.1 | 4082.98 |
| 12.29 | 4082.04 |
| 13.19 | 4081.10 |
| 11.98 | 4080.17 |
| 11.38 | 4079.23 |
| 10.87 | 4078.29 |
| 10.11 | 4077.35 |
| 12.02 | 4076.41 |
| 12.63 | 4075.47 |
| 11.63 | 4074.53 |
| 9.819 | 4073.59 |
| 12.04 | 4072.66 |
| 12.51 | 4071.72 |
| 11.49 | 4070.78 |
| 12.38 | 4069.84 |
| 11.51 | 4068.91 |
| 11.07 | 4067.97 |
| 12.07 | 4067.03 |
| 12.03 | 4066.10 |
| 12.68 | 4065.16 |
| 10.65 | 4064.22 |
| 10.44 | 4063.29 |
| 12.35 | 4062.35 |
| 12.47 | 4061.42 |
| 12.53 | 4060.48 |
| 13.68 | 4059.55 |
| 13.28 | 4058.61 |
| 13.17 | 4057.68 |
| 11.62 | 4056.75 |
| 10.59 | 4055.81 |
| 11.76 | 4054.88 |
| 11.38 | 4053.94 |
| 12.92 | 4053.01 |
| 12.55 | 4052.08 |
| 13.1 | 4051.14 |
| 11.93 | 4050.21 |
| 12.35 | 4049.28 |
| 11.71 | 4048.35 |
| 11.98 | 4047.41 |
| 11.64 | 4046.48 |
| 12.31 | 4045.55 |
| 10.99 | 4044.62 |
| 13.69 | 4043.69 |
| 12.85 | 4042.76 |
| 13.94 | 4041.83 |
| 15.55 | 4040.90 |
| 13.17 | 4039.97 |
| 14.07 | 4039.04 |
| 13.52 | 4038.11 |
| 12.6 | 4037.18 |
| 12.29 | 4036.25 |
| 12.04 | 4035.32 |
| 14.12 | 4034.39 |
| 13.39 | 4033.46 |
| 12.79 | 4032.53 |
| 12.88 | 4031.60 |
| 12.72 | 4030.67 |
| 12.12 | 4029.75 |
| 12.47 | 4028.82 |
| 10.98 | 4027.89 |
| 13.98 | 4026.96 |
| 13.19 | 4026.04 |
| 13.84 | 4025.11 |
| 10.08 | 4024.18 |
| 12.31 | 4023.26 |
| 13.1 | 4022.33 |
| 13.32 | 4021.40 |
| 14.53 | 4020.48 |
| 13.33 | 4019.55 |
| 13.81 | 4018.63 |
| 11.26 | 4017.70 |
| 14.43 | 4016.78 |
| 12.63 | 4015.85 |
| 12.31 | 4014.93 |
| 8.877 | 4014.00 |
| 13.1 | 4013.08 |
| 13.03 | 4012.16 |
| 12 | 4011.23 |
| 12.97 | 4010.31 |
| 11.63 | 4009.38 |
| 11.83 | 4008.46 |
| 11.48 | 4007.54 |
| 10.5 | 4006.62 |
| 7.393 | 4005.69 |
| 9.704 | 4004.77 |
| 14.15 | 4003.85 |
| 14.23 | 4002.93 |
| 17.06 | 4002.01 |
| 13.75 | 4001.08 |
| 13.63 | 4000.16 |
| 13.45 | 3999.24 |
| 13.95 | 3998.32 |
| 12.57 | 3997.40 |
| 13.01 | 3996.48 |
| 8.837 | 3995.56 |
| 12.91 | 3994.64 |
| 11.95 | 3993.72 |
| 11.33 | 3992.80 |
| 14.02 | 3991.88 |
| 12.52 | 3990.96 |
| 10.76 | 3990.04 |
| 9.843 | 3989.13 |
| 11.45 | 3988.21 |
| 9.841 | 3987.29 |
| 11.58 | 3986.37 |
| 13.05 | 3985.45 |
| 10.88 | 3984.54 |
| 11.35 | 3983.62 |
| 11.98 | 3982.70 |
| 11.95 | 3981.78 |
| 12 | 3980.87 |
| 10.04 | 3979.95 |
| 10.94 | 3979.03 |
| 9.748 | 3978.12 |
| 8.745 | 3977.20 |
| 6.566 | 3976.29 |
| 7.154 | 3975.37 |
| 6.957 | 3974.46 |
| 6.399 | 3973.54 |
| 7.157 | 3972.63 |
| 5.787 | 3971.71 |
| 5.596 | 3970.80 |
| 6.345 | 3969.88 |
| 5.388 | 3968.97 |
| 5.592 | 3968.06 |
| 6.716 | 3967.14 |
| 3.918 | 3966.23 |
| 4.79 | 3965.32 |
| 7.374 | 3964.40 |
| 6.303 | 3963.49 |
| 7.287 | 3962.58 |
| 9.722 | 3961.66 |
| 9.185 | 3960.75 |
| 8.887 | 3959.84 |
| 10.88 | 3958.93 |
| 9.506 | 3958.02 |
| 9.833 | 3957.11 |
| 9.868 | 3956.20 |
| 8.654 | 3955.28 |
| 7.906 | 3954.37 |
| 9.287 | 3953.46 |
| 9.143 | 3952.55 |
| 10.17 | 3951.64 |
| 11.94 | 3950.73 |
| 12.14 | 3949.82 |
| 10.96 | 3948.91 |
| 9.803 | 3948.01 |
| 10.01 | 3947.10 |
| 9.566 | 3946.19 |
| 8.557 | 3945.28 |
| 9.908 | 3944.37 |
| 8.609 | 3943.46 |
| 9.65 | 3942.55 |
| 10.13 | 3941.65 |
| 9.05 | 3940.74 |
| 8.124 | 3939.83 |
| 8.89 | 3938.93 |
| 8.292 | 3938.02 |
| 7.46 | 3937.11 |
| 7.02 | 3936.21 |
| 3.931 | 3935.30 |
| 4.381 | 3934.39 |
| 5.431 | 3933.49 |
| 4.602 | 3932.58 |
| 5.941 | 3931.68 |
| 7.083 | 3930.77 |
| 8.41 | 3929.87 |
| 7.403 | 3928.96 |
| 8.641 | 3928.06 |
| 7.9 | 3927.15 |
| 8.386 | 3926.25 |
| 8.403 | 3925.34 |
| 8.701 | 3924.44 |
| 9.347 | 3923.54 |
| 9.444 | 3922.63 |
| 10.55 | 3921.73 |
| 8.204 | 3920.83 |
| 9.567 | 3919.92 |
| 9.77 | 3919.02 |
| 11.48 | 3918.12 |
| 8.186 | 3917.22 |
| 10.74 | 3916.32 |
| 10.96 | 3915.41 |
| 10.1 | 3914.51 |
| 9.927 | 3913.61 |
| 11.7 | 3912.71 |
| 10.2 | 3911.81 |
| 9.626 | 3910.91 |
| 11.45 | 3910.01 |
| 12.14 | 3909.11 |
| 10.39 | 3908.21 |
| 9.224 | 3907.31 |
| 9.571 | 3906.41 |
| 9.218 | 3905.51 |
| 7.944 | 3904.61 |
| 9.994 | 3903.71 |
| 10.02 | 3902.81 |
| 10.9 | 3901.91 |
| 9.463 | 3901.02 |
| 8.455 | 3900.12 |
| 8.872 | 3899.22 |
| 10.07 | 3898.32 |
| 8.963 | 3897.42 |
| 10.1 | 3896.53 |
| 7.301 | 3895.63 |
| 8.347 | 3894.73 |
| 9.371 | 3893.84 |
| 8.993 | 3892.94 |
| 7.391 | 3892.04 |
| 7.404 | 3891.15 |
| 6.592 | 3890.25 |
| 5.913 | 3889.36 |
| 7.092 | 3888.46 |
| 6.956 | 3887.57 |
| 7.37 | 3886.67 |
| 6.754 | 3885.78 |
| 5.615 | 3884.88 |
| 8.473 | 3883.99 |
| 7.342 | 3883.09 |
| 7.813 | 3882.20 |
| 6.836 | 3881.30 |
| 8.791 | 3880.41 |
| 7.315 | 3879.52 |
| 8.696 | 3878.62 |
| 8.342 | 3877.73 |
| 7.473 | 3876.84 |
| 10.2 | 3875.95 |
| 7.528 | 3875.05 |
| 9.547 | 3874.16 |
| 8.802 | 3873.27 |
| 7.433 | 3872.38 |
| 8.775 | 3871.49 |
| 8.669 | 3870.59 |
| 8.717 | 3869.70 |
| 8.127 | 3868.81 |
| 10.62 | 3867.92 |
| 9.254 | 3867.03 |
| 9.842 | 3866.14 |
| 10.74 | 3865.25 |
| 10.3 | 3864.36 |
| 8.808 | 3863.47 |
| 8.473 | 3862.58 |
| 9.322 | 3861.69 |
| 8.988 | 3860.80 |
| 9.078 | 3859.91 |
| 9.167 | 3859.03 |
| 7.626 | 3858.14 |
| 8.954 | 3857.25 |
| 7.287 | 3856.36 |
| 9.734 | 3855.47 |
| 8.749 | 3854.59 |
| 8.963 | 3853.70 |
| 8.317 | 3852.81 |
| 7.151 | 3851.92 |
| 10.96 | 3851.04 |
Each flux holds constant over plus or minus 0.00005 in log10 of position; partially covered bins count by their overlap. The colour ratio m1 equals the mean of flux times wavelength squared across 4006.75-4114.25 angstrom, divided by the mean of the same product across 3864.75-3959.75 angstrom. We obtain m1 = 1.46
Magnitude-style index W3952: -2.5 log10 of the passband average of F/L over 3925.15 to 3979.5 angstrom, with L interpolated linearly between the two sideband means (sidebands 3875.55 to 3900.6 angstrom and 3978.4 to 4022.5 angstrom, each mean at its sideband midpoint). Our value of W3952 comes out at 0.27 mag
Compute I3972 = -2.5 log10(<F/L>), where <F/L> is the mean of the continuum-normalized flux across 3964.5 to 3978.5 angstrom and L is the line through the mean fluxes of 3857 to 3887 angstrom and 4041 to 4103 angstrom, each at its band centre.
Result 0.490 mag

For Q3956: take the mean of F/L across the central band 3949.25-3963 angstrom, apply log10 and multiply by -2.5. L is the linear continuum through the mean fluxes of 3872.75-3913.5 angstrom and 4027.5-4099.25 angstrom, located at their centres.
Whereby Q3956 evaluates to 0.03 mag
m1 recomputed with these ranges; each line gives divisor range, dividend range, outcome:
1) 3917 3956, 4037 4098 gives 1.49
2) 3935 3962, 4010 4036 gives 1.42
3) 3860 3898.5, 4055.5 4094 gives 1.57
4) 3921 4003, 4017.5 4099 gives 1.37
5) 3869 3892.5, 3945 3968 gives 1.18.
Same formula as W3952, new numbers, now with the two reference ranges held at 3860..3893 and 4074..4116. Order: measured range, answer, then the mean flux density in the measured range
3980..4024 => -0.22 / 12.2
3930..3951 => 0.10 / 8.3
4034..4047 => -0.24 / 13.1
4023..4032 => -0.21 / 12.5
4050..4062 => -0.16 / 12.4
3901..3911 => -0.16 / 10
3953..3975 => 0.25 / 7.47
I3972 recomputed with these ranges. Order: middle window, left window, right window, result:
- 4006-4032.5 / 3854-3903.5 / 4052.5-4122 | -0.18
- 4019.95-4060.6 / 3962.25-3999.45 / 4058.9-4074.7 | -0.15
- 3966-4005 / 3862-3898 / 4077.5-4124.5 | -0.06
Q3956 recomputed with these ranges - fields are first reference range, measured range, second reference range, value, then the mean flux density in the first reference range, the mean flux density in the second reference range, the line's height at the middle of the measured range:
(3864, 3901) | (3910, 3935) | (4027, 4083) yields 0.06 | 8.33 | 12.3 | 9.24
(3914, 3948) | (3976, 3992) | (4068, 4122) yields -0.16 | 8.47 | 11.4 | 9.42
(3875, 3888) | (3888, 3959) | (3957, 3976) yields -0.21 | 7.7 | 7.12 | 7.42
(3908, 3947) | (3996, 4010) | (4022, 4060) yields -0.11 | 8.79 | 12.6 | 11.4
